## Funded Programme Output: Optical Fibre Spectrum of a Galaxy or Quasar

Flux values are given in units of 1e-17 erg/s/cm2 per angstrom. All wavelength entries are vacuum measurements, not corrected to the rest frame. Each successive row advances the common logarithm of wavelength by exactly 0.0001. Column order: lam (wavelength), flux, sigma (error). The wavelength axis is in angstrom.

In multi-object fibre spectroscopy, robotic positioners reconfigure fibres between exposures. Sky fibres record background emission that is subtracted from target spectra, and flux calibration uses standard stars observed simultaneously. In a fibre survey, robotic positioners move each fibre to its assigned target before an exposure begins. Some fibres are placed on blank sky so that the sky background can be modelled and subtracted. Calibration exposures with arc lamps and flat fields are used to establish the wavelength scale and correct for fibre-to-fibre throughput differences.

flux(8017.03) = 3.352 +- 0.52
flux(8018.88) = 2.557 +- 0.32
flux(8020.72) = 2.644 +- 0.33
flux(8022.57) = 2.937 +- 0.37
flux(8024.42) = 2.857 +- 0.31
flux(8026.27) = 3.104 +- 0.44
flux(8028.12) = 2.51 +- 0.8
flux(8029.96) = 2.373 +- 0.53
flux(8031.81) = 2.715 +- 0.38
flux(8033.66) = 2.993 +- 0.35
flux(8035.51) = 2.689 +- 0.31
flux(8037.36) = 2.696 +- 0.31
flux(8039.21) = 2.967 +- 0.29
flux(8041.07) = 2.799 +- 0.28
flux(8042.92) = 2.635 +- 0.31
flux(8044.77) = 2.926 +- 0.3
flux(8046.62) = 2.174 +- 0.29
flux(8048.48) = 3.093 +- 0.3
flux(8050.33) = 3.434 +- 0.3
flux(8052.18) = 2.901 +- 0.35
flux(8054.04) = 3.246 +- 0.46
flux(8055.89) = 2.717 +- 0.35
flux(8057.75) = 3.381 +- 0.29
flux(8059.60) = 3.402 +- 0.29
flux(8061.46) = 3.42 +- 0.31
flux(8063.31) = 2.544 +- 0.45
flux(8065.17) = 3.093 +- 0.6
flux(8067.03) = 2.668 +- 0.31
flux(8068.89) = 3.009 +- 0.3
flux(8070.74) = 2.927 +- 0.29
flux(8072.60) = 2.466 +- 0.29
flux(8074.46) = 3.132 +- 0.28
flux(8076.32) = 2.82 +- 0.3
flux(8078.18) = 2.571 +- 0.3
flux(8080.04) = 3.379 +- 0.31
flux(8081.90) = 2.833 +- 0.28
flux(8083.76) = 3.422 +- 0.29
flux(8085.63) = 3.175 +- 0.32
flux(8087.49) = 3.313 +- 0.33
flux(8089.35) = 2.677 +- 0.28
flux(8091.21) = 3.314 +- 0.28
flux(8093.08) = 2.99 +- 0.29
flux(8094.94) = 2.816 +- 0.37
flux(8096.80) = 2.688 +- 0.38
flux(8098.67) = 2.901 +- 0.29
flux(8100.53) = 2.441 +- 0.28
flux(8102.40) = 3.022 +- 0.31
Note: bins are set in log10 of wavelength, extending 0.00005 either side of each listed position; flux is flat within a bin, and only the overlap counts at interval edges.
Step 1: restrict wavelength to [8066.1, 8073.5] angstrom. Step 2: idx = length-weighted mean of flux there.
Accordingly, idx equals 2.77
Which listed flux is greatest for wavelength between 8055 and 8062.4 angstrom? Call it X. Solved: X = 3.42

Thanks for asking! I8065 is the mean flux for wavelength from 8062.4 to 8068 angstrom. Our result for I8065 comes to 2.77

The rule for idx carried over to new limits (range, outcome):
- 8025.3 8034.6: 2.74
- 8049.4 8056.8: 3.08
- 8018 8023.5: 2.71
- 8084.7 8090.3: 3.06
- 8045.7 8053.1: 2.9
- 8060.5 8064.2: 2.99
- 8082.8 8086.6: 3.29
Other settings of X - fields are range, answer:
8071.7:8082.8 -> 3.379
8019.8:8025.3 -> 2.937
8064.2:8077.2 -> 3.132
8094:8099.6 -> 2.901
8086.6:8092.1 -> 3.314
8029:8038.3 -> 2.993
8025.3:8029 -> 3.104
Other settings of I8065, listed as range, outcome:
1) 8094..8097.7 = 2.76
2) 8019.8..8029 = 2.81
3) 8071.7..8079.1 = 2.75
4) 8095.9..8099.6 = 2.79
